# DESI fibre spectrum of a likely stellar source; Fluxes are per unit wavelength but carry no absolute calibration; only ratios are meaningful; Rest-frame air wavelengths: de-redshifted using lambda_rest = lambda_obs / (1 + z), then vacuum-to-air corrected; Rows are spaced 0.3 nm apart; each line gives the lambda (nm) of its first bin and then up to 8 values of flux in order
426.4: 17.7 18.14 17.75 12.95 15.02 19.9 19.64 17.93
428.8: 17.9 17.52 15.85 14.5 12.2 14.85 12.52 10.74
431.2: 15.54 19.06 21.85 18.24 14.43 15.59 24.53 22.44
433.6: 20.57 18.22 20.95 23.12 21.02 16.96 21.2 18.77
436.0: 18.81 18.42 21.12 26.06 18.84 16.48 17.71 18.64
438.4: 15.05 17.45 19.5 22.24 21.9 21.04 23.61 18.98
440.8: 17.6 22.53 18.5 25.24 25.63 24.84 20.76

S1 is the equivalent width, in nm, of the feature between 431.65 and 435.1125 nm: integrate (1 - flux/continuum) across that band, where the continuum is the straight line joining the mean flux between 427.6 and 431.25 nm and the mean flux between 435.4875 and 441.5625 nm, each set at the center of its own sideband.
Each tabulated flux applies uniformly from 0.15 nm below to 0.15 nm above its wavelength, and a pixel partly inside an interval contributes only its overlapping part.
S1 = -0.49 nm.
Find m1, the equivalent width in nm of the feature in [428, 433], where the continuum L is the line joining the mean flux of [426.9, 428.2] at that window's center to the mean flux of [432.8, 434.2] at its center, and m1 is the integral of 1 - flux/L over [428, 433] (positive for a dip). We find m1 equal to 0.65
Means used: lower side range 16.7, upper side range 21.2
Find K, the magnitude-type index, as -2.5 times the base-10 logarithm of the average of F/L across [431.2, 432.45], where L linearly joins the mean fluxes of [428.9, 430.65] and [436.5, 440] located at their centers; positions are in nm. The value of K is -0.15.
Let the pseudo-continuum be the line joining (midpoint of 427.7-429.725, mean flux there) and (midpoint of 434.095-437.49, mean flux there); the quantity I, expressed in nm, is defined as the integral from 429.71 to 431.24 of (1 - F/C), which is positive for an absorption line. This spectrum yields 0.44 nm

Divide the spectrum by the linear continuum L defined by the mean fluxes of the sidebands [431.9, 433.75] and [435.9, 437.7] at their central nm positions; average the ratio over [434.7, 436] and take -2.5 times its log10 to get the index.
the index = 0.02 mag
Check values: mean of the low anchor 19.4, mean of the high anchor 19.9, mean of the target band 19.4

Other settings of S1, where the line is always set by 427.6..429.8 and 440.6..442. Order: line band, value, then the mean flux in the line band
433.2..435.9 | -0.139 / 20.3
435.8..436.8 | 0.006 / 19.7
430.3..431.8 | 0.247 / 15.2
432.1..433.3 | 0.002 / 18.7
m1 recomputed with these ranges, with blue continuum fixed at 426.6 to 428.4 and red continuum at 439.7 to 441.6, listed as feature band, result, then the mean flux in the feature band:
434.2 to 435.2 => -0.08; 20.6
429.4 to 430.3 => 0.19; 14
